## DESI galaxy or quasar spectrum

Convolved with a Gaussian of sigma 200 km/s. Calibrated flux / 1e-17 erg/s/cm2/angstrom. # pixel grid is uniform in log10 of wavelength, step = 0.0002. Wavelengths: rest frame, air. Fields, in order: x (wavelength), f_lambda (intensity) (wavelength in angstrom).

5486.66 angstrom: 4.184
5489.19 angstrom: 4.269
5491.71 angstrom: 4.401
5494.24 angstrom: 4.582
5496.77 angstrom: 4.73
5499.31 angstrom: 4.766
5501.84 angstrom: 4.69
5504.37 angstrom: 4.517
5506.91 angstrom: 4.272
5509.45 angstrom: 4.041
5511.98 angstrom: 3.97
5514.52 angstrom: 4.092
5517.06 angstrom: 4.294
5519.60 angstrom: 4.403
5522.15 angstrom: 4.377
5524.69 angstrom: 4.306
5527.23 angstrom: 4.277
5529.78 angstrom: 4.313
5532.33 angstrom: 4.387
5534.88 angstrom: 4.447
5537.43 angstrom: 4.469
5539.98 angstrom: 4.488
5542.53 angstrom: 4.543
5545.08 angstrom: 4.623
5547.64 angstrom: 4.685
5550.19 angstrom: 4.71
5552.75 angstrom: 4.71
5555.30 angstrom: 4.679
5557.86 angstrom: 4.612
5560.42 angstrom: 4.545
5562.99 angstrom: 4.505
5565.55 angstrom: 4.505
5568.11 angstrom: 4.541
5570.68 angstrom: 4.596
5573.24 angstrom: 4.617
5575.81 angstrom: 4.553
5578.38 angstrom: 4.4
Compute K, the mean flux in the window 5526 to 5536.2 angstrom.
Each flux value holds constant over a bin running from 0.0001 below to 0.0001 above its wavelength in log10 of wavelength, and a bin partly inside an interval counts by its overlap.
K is 4.35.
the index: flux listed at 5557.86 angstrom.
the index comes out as 4.612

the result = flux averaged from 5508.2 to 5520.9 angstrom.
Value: 4.16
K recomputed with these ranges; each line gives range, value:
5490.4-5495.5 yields 4.5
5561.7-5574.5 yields 4.55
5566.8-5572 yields 4.57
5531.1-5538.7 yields 4.43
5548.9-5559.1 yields 4.68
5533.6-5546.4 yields 4.51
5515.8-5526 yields 4.35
